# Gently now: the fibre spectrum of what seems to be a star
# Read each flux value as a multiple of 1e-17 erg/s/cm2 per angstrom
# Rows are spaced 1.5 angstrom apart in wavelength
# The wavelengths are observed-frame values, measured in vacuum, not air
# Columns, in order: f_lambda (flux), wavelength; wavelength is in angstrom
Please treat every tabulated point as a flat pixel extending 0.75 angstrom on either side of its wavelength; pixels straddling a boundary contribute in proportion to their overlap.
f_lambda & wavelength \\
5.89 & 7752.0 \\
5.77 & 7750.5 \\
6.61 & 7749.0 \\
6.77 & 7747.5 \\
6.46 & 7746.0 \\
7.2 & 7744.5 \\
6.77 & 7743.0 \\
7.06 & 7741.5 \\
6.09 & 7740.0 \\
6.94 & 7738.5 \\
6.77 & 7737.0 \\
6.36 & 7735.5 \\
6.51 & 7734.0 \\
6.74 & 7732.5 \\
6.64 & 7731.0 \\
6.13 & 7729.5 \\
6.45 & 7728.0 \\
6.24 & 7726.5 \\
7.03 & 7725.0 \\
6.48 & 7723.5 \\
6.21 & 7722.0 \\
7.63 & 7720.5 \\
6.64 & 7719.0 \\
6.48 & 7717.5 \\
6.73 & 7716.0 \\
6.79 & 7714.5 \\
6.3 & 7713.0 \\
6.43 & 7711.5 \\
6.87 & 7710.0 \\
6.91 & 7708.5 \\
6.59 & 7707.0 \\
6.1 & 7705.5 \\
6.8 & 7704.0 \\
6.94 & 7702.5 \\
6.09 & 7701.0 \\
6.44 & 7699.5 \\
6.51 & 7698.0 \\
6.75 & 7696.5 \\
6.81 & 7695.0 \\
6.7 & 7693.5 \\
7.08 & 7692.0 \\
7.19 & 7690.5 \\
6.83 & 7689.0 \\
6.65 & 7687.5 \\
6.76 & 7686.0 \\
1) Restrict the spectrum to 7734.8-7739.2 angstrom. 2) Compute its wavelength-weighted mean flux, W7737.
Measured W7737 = 6.69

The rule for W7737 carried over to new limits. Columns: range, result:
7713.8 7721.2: 6.85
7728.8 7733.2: 6.5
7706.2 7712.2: 6.7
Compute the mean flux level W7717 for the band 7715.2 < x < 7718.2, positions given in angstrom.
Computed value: 6.61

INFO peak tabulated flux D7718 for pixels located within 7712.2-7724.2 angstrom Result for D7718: 7.63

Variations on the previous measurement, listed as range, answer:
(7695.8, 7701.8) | 6.75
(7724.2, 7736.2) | 7.03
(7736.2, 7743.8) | 7.06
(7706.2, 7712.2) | 6.91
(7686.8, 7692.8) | 7.19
